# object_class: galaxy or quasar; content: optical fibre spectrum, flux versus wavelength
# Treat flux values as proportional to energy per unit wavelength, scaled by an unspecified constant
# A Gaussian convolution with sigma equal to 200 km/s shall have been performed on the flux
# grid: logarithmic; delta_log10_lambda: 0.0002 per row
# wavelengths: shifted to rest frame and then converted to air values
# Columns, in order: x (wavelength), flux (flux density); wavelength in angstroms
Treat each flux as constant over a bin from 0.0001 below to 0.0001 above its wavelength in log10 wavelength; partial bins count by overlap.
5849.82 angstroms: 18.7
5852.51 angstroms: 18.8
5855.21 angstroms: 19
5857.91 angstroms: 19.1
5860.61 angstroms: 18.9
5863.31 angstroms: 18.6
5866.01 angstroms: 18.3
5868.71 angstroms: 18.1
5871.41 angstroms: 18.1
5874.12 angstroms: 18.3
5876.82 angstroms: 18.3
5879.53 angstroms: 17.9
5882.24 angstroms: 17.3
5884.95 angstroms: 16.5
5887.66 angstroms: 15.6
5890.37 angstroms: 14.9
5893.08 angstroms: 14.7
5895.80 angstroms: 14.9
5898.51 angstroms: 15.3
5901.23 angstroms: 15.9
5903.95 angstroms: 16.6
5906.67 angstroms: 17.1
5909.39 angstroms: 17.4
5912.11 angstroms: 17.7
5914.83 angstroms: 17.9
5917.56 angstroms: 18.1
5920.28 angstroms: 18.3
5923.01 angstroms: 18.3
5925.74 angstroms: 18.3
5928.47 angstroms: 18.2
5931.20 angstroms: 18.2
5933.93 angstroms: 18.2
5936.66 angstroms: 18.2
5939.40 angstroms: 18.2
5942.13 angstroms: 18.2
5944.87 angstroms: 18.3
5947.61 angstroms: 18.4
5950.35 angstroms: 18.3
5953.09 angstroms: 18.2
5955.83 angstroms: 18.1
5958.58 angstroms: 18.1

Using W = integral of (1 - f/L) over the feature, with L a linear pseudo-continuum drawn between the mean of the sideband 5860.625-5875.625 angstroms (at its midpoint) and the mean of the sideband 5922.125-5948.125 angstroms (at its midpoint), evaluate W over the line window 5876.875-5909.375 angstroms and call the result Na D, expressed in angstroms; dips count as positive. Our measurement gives 3.7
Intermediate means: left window 18.3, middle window 16.2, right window 18.2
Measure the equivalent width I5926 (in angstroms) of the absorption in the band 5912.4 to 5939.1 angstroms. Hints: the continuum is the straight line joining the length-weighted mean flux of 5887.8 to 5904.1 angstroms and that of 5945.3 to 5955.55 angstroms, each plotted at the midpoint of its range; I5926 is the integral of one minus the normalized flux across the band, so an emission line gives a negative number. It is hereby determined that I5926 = -1.96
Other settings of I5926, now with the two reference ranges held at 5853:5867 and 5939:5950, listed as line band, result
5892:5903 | 1.95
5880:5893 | 1.79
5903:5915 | 0.77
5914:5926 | 0.16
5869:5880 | 0.31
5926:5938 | 0.10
